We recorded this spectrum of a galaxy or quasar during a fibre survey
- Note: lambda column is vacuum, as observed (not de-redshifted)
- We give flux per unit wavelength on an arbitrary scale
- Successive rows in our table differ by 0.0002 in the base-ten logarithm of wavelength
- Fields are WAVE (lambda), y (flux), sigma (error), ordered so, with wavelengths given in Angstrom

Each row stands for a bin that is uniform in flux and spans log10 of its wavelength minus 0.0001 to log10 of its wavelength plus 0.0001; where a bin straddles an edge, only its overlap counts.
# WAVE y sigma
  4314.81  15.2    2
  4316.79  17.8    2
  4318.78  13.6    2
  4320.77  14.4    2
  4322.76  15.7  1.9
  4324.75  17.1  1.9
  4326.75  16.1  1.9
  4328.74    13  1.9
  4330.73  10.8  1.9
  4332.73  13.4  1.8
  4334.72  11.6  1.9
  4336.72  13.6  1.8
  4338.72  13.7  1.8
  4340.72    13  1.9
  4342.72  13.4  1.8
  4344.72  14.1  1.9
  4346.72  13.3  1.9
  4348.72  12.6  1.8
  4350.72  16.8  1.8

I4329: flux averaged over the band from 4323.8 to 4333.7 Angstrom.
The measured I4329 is 14.1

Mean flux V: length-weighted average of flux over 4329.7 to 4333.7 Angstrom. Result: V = 12.1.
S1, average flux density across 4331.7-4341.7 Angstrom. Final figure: 13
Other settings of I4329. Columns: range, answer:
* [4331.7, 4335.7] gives 12.5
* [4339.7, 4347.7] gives 13.5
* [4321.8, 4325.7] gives 16.4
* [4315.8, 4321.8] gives 15.3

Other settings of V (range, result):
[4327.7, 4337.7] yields 12.5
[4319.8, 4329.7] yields 15.3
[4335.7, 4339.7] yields 13.6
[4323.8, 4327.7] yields 16.6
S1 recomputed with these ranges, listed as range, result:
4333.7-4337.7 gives 12.6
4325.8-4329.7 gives 14.6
